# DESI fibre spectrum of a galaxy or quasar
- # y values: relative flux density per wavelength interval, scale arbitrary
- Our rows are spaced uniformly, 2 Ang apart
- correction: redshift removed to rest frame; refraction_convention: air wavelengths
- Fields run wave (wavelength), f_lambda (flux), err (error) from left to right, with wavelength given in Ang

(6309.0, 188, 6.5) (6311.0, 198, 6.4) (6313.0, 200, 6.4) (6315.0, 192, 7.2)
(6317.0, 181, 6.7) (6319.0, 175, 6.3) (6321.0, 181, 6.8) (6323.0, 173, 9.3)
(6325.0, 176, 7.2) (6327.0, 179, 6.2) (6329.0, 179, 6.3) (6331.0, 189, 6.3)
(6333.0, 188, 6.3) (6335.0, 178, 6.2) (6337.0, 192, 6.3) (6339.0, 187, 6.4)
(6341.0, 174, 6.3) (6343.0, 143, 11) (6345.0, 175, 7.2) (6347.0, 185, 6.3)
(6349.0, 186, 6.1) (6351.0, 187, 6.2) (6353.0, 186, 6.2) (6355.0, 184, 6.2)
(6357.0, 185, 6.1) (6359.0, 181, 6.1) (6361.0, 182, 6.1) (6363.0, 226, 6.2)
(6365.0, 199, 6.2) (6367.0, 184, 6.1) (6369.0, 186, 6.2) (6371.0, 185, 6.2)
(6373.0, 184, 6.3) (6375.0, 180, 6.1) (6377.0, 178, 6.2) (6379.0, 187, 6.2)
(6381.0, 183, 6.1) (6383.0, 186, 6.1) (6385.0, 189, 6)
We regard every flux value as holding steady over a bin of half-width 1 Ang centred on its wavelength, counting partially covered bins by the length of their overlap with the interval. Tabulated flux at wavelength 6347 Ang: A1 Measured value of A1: 185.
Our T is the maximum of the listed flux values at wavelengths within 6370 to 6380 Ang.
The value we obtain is 187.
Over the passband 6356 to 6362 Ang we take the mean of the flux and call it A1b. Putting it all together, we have 183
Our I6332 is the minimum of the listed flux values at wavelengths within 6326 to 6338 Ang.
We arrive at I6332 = 178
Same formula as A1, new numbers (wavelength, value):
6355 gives 184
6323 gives 173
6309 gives 188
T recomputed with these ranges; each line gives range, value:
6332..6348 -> 192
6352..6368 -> 226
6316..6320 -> 181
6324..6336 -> 189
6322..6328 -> 179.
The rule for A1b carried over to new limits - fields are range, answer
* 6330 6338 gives 187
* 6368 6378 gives 183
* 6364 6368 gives 192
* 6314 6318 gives 186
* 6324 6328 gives 178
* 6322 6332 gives 179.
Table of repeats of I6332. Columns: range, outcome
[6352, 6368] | 181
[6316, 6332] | 173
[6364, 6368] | 184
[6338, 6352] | 143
